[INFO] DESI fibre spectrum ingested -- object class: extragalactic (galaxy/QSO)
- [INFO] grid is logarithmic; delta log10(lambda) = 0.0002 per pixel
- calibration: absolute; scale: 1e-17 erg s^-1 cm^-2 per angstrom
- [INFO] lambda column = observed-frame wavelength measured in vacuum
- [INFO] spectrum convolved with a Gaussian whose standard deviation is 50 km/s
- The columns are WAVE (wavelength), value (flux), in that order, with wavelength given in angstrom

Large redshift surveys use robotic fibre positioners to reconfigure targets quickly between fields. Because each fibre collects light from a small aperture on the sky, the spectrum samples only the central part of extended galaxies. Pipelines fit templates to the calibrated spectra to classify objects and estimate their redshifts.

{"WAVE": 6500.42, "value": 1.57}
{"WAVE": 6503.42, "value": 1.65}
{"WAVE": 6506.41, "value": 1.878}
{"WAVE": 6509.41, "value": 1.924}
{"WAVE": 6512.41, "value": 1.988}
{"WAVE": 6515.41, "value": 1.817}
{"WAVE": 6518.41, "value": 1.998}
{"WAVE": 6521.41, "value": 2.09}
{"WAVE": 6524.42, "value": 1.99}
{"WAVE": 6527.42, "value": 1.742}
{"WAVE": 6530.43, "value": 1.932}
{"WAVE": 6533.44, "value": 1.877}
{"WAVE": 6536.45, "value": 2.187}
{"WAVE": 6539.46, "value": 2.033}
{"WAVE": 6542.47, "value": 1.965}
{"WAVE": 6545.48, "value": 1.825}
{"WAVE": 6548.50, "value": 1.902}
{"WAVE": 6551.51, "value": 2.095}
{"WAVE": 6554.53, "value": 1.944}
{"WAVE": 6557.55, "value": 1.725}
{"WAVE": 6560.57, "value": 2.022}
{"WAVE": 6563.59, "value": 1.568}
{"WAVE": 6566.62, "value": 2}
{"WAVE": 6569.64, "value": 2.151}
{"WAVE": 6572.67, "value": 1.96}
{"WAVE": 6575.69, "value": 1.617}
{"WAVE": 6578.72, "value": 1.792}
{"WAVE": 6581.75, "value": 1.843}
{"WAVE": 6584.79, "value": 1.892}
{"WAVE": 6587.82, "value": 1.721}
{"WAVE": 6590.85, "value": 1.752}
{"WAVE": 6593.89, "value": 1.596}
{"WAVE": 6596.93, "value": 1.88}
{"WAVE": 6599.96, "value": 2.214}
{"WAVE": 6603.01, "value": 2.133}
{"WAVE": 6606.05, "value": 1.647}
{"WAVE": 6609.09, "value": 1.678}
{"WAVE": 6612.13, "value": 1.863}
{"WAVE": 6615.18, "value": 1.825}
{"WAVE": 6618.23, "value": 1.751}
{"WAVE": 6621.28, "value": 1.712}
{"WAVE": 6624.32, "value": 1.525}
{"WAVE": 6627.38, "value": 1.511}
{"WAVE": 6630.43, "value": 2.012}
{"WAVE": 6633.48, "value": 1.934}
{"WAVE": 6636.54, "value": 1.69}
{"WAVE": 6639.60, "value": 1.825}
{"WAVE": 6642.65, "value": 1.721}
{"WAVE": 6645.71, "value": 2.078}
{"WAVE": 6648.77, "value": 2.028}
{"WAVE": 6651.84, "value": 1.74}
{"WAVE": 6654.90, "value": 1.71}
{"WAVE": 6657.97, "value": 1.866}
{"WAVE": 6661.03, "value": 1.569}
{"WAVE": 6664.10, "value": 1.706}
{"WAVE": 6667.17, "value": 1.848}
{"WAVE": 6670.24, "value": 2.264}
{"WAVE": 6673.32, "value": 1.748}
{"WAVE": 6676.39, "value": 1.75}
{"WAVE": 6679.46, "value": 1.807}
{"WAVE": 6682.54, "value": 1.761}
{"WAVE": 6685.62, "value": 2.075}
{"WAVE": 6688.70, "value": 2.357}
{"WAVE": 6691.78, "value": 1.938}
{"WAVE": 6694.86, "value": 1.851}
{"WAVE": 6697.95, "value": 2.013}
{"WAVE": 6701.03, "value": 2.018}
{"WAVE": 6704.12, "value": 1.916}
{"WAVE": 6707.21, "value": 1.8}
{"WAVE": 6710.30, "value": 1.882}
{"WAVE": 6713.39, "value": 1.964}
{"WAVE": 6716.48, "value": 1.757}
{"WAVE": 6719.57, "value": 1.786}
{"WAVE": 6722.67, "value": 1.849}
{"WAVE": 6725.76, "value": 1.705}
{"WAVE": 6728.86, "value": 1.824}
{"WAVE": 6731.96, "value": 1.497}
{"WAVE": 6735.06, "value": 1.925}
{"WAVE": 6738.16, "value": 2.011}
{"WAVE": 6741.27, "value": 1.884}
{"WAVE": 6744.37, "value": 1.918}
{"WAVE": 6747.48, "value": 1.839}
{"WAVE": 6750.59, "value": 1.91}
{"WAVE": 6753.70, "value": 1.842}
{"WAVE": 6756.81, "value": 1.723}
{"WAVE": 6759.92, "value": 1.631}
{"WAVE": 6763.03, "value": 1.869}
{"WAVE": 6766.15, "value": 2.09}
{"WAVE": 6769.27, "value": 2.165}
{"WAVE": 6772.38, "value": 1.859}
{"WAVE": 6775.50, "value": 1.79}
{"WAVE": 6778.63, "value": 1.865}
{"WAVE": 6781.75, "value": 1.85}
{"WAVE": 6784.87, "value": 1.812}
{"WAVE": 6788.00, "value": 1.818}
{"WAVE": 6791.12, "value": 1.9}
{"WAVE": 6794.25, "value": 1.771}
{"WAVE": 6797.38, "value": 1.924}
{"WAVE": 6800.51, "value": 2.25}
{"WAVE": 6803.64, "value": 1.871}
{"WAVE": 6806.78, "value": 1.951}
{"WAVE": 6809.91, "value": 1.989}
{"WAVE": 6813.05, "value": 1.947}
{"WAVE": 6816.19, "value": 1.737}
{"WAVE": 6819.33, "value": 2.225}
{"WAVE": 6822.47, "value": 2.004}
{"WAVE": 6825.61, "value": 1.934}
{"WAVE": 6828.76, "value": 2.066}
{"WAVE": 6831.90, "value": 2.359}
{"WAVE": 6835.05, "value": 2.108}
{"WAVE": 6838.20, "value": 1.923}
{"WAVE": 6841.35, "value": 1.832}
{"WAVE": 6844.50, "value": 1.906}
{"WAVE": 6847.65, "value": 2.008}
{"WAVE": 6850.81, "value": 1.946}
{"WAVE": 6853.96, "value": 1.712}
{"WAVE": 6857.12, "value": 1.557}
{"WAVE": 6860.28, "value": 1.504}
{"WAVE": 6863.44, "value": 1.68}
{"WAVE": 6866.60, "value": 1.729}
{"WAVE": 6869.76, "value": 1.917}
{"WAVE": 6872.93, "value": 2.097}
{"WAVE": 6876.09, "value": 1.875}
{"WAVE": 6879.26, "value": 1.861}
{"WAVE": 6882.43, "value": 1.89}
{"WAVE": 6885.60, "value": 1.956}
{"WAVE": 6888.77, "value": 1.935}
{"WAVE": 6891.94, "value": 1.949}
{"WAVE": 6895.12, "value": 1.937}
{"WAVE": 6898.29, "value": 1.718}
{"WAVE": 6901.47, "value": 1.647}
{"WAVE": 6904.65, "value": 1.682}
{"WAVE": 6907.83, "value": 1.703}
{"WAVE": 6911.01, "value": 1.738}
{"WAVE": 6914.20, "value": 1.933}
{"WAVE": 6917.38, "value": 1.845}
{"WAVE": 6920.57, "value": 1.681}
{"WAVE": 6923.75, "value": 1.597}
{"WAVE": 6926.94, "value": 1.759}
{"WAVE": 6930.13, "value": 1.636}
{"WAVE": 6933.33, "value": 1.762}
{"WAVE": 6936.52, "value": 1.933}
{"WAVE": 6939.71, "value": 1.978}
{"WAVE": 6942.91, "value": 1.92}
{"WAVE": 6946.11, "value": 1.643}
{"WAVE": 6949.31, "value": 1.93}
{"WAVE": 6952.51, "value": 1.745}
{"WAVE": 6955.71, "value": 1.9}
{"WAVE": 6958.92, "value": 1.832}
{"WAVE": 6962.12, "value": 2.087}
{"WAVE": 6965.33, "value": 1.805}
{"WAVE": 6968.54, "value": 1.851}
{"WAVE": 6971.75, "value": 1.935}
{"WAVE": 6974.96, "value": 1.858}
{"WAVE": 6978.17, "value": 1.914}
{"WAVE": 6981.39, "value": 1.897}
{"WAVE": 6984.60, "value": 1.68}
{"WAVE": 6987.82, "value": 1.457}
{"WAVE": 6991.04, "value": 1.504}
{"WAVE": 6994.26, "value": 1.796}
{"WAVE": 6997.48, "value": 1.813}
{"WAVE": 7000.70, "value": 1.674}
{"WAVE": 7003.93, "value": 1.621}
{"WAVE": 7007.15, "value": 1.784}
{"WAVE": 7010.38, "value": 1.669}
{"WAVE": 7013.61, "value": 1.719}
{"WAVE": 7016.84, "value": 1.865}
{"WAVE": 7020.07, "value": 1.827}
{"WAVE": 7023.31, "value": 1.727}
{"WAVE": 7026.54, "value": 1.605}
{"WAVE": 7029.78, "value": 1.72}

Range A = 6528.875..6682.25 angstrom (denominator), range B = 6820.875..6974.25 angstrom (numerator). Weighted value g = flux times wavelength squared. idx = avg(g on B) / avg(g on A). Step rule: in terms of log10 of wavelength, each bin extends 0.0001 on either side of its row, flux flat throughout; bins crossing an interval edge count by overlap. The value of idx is 1.09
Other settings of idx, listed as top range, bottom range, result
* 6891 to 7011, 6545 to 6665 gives 1.08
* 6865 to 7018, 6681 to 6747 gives 1.02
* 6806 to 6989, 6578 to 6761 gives 1.08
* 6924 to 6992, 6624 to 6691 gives 1.07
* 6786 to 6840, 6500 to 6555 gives 1.12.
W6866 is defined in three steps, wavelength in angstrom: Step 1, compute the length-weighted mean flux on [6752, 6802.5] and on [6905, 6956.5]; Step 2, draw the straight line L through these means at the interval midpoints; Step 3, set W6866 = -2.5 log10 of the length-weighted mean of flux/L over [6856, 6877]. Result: 0.038 mag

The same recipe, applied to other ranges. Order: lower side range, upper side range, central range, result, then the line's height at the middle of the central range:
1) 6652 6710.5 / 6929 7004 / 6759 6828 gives -0.042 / 1.85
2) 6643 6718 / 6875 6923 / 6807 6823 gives -0.074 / 1.85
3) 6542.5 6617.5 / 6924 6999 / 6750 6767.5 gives -0.001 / 1.84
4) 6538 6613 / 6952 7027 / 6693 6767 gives -0.009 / 1.84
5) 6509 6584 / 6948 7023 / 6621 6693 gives 0.025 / 1.89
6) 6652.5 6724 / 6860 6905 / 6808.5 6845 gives -0.087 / 1.85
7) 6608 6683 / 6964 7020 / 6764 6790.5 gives -0.072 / 1.78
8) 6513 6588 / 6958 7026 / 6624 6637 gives 0.077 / 1.89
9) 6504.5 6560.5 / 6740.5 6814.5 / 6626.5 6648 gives 0.045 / 1.92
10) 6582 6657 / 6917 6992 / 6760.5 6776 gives -0.081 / 1.81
